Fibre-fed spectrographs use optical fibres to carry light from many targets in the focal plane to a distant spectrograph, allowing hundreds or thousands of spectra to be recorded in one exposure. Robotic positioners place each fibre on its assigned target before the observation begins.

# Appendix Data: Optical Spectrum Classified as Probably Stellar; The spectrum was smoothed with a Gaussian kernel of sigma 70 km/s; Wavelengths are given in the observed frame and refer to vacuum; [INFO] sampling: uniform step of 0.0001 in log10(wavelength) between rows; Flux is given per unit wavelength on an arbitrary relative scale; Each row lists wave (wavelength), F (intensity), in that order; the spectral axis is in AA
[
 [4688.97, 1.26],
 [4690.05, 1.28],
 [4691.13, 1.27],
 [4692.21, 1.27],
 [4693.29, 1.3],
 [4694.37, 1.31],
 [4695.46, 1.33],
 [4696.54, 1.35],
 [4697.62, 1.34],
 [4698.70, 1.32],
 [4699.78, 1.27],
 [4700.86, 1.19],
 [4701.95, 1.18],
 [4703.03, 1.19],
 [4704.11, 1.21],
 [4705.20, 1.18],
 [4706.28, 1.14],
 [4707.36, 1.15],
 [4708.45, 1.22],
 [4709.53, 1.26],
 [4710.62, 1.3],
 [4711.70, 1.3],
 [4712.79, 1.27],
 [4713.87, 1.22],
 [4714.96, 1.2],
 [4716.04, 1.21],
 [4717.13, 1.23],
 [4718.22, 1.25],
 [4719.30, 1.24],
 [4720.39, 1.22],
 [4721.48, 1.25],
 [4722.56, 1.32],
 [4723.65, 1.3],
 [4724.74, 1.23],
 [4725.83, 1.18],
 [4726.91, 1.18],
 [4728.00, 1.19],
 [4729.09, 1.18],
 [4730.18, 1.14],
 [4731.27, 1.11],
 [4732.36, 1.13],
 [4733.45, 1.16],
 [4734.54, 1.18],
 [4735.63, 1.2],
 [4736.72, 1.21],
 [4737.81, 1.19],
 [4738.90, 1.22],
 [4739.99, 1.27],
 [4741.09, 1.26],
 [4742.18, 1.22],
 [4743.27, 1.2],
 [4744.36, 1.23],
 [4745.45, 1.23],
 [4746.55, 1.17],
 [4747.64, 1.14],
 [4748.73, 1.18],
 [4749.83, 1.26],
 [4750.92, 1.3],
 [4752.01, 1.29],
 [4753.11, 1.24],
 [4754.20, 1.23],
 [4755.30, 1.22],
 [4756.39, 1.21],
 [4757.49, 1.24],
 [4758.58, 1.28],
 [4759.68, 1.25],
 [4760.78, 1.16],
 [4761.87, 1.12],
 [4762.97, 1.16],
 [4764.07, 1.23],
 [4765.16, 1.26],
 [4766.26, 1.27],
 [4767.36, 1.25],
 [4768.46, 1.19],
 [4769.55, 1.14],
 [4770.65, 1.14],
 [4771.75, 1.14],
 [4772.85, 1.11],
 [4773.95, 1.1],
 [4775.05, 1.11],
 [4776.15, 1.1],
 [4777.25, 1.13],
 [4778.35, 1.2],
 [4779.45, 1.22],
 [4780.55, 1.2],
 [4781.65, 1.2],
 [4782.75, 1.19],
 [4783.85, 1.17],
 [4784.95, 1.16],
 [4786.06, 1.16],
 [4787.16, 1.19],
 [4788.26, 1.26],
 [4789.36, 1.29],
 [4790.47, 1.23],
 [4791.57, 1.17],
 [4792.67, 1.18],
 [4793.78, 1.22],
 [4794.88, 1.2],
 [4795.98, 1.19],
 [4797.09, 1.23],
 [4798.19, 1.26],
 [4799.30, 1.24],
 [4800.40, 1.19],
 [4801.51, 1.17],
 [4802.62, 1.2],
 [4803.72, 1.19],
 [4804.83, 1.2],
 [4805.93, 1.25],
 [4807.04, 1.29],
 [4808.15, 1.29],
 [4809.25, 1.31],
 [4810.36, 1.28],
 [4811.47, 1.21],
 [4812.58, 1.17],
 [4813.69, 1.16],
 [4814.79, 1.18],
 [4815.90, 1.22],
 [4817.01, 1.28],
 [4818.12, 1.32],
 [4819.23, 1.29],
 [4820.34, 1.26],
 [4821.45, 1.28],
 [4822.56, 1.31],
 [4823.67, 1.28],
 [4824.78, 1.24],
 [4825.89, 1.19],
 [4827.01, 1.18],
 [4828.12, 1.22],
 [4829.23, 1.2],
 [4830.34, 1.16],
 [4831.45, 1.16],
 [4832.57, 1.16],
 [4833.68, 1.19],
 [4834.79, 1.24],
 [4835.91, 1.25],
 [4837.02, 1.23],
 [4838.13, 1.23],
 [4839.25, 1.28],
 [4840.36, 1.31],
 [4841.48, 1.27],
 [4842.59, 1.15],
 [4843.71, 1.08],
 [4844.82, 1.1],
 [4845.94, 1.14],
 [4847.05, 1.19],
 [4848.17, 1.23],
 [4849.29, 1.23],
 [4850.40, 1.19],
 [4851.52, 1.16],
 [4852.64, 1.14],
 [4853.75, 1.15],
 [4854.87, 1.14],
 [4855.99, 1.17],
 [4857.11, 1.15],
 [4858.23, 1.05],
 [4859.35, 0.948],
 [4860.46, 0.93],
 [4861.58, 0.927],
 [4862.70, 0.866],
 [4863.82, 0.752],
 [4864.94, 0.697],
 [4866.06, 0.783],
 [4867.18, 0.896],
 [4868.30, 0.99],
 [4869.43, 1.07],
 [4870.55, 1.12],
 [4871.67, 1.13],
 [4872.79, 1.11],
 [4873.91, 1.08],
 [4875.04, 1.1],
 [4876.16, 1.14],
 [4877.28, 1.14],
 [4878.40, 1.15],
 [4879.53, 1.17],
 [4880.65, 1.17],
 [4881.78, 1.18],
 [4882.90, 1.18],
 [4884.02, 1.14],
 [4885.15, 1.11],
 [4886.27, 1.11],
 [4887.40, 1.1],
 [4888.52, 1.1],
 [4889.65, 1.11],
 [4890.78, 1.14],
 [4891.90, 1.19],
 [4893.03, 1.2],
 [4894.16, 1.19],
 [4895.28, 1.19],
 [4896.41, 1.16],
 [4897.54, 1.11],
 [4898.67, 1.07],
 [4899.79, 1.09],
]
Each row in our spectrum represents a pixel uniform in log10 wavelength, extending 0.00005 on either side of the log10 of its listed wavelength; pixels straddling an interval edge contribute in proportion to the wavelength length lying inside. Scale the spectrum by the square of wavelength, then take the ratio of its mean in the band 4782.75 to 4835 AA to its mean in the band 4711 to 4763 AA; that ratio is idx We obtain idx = 1.03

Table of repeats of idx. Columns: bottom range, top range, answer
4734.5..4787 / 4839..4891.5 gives 0.95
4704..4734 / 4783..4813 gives 1.04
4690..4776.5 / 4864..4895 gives 0.95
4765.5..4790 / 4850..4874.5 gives 0.90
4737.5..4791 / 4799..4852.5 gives 1.04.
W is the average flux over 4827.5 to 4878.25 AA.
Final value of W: 1.11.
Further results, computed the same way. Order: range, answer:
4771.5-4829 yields 1.21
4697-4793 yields 1.21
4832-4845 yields 1.21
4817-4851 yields 1.22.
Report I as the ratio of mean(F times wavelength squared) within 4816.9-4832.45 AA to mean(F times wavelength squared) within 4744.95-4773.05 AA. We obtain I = 1.1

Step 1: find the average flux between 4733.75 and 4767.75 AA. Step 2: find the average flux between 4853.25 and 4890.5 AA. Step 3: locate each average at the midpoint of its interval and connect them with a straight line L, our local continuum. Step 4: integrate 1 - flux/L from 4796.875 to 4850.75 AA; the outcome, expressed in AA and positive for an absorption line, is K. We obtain -4.82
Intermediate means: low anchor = 1.22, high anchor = 1.06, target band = 1.22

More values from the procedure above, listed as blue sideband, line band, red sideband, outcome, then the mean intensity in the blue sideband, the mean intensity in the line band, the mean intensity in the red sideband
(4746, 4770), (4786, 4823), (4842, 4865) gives -2.7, 1.22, 1.23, 1.07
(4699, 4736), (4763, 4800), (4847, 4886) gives -1.3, 1.21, 1.19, 1.07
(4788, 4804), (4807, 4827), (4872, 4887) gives -0.9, 1.21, 1.25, 1.14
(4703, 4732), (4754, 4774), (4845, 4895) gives -0.3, 1.22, 1.2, 1.09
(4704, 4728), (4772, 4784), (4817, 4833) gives 0.7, 1.23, 1.16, 1.23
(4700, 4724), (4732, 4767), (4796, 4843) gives 0.4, 1.23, 1.22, 1.23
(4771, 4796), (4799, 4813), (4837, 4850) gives -0.5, 1.18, 1.23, 1.2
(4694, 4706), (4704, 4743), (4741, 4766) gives 0.8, 1.26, 1.21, 1.22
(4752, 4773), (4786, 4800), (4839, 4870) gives -0.7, 1.21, 1.22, 1.07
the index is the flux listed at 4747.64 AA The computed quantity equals 1.14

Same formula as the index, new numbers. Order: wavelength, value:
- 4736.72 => 1.21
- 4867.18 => 0.896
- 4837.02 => 1.23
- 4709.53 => 1.26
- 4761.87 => 1.12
